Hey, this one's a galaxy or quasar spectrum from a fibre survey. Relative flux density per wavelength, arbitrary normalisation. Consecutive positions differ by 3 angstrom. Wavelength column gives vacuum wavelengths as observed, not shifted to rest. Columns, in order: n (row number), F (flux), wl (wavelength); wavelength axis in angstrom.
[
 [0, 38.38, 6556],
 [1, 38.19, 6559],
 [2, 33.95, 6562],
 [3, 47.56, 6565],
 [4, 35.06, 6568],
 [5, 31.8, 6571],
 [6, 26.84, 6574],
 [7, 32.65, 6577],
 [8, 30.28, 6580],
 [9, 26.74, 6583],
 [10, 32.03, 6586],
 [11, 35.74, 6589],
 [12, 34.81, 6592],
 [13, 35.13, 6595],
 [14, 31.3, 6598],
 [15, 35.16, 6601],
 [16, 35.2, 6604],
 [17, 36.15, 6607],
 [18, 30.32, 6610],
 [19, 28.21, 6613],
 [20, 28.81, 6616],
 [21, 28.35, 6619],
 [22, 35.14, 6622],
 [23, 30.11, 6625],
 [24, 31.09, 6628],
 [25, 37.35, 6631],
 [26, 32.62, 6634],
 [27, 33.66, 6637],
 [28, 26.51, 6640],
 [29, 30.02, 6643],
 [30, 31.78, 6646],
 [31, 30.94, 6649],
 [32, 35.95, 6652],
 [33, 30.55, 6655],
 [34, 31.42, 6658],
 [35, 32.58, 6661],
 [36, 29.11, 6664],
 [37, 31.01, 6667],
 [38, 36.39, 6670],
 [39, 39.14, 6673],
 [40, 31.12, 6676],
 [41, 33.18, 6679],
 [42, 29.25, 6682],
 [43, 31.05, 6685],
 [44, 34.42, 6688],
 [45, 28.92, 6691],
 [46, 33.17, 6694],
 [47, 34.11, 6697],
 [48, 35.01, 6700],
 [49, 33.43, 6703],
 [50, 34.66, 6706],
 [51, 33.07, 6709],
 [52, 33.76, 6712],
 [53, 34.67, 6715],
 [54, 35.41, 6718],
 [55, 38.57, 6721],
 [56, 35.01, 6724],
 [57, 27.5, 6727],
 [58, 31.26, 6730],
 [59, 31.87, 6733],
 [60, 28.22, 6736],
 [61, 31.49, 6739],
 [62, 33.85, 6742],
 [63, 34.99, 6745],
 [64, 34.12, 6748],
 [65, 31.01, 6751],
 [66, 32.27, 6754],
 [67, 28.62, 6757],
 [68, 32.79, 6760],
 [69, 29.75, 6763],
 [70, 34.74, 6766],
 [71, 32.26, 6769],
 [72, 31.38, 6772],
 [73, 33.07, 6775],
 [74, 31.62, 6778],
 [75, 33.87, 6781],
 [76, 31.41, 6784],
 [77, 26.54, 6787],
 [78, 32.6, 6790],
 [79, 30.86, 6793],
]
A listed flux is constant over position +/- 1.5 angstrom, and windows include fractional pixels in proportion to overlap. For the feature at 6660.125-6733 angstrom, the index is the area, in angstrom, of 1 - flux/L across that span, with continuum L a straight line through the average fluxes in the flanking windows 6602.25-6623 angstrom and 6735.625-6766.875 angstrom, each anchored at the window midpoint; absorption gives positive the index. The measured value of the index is -2.8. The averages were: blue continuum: 31.7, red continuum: 32.1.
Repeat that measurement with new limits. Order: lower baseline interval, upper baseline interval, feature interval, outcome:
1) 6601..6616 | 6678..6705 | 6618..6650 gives 0.75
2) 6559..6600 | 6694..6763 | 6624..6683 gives 1.80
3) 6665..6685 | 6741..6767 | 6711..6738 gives -0.19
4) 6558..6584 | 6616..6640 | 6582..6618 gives 0.39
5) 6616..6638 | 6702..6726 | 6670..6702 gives 0.78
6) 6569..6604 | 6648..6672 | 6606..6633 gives 0.54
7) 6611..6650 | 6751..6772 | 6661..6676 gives -1.07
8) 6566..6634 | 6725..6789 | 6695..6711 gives -1.10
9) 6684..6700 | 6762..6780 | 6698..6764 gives -0.77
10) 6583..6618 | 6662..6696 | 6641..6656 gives 0.38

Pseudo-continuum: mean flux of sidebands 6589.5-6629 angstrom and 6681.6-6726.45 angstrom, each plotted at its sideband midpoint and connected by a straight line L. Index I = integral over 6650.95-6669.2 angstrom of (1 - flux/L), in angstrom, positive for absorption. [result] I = 0.7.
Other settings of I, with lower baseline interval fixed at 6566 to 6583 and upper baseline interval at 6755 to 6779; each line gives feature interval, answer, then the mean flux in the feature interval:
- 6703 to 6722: -1.9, 34.8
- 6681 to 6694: 0.2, 31.2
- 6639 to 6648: 0.5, 29.7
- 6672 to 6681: -0.7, 33.9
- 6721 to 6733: -0.2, 32.2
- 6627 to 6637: -0.7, 33.8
